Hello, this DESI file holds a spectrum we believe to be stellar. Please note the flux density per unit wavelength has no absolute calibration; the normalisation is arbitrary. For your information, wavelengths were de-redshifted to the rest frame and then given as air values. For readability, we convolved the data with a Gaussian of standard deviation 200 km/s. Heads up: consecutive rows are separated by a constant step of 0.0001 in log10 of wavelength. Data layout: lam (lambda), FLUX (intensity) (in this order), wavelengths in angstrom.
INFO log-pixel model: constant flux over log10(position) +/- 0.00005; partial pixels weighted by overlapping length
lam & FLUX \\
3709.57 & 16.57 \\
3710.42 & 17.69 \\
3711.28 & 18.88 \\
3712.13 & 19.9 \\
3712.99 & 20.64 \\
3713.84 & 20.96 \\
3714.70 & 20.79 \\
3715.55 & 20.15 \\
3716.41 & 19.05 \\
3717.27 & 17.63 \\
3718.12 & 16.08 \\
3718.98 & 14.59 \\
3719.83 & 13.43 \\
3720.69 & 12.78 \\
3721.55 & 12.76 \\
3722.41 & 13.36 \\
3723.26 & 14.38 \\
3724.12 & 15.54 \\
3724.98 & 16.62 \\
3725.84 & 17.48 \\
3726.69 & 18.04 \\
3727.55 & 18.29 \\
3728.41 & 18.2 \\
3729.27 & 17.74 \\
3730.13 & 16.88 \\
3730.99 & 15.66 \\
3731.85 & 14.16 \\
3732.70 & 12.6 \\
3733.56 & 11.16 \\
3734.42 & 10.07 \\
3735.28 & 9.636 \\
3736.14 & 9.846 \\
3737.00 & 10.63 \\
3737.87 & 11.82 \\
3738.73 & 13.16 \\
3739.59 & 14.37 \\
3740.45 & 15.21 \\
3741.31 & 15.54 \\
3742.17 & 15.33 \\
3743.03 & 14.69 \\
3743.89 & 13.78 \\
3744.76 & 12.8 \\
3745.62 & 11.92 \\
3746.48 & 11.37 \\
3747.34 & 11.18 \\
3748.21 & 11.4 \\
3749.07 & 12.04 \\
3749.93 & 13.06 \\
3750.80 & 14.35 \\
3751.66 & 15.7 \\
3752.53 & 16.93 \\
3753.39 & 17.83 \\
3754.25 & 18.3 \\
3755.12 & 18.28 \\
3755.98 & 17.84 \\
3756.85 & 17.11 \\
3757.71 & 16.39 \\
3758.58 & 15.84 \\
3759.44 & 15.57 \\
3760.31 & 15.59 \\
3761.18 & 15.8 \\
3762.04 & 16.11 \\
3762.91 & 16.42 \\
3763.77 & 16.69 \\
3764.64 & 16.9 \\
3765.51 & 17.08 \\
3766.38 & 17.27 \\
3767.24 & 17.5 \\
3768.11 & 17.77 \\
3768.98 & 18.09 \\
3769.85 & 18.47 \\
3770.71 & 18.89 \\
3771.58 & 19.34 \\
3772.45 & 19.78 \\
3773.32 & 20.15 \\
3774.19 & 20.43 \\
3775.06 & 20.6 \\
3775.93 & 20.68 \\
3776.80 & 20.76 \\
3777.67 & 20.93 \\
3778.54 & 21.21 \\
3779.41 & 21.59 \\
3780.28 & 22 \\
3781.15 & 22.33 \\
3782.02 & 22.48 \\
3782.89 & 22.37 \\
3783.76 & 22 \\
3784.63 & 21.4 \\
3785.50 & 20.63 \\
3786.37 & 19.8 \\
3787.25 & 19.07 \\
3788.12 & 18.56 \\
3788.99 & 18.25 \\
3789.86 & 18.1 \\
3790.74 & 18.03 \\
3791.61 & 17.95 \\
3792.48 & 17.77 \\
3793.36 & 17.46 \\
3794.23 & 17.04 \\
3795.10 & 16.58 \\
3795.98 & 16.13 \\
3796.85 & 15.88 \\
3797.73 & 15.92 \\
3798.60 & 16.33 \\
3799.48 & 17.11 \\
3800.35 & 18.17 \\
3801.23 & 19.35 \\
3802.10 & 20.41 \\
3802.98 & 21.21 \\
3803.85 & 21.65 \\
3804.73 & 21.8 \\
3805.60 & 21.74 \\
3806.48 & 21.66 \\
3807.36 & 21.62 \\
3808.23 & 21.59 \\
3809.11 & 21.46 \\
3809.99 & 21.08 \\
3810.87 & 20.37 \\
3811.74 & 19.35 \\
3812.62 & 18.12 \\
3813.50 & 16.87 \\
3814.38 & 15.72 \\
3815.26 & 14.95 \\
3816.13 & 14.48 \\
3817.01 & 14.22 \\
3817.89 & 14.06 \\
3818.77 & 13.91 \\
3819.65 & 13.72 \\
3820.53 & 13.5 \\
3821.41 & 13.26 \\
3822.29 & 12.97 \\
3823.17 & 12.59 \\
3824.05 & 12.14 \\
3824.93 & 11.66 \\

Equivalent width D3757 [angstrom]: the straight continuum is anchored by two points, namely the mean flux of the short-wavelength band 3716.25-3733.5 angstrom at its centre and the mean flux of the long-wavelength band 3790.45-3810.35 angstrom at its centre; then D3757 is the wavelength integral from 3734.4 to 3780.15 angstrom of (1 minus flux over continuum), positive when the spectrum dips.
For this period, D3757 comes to 2.7 angstrom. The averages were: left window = 15.6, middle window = 16.1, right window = 19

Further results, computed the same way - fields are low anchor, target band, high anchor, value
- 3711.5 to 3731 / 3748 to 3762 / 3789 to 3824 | 1.1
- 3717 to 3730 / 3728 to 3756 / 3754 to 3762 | 3.9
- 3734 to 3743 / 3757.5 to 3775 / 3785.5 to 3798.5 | -2.6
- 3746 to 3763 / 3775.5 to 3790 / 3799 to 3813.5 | -2.2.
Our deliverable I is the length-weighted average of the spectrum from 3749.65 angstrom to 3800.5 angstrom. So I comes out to 18.3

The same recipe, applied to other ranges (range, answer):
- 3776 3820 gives 18.9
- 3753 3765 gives 16.8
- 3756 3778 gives 18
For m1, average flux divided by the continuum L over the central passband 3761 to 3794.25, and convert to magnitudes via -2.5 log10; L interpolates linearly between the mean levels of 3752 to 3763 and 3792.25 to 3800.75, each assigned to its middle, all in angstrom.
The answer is -0.15 mag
